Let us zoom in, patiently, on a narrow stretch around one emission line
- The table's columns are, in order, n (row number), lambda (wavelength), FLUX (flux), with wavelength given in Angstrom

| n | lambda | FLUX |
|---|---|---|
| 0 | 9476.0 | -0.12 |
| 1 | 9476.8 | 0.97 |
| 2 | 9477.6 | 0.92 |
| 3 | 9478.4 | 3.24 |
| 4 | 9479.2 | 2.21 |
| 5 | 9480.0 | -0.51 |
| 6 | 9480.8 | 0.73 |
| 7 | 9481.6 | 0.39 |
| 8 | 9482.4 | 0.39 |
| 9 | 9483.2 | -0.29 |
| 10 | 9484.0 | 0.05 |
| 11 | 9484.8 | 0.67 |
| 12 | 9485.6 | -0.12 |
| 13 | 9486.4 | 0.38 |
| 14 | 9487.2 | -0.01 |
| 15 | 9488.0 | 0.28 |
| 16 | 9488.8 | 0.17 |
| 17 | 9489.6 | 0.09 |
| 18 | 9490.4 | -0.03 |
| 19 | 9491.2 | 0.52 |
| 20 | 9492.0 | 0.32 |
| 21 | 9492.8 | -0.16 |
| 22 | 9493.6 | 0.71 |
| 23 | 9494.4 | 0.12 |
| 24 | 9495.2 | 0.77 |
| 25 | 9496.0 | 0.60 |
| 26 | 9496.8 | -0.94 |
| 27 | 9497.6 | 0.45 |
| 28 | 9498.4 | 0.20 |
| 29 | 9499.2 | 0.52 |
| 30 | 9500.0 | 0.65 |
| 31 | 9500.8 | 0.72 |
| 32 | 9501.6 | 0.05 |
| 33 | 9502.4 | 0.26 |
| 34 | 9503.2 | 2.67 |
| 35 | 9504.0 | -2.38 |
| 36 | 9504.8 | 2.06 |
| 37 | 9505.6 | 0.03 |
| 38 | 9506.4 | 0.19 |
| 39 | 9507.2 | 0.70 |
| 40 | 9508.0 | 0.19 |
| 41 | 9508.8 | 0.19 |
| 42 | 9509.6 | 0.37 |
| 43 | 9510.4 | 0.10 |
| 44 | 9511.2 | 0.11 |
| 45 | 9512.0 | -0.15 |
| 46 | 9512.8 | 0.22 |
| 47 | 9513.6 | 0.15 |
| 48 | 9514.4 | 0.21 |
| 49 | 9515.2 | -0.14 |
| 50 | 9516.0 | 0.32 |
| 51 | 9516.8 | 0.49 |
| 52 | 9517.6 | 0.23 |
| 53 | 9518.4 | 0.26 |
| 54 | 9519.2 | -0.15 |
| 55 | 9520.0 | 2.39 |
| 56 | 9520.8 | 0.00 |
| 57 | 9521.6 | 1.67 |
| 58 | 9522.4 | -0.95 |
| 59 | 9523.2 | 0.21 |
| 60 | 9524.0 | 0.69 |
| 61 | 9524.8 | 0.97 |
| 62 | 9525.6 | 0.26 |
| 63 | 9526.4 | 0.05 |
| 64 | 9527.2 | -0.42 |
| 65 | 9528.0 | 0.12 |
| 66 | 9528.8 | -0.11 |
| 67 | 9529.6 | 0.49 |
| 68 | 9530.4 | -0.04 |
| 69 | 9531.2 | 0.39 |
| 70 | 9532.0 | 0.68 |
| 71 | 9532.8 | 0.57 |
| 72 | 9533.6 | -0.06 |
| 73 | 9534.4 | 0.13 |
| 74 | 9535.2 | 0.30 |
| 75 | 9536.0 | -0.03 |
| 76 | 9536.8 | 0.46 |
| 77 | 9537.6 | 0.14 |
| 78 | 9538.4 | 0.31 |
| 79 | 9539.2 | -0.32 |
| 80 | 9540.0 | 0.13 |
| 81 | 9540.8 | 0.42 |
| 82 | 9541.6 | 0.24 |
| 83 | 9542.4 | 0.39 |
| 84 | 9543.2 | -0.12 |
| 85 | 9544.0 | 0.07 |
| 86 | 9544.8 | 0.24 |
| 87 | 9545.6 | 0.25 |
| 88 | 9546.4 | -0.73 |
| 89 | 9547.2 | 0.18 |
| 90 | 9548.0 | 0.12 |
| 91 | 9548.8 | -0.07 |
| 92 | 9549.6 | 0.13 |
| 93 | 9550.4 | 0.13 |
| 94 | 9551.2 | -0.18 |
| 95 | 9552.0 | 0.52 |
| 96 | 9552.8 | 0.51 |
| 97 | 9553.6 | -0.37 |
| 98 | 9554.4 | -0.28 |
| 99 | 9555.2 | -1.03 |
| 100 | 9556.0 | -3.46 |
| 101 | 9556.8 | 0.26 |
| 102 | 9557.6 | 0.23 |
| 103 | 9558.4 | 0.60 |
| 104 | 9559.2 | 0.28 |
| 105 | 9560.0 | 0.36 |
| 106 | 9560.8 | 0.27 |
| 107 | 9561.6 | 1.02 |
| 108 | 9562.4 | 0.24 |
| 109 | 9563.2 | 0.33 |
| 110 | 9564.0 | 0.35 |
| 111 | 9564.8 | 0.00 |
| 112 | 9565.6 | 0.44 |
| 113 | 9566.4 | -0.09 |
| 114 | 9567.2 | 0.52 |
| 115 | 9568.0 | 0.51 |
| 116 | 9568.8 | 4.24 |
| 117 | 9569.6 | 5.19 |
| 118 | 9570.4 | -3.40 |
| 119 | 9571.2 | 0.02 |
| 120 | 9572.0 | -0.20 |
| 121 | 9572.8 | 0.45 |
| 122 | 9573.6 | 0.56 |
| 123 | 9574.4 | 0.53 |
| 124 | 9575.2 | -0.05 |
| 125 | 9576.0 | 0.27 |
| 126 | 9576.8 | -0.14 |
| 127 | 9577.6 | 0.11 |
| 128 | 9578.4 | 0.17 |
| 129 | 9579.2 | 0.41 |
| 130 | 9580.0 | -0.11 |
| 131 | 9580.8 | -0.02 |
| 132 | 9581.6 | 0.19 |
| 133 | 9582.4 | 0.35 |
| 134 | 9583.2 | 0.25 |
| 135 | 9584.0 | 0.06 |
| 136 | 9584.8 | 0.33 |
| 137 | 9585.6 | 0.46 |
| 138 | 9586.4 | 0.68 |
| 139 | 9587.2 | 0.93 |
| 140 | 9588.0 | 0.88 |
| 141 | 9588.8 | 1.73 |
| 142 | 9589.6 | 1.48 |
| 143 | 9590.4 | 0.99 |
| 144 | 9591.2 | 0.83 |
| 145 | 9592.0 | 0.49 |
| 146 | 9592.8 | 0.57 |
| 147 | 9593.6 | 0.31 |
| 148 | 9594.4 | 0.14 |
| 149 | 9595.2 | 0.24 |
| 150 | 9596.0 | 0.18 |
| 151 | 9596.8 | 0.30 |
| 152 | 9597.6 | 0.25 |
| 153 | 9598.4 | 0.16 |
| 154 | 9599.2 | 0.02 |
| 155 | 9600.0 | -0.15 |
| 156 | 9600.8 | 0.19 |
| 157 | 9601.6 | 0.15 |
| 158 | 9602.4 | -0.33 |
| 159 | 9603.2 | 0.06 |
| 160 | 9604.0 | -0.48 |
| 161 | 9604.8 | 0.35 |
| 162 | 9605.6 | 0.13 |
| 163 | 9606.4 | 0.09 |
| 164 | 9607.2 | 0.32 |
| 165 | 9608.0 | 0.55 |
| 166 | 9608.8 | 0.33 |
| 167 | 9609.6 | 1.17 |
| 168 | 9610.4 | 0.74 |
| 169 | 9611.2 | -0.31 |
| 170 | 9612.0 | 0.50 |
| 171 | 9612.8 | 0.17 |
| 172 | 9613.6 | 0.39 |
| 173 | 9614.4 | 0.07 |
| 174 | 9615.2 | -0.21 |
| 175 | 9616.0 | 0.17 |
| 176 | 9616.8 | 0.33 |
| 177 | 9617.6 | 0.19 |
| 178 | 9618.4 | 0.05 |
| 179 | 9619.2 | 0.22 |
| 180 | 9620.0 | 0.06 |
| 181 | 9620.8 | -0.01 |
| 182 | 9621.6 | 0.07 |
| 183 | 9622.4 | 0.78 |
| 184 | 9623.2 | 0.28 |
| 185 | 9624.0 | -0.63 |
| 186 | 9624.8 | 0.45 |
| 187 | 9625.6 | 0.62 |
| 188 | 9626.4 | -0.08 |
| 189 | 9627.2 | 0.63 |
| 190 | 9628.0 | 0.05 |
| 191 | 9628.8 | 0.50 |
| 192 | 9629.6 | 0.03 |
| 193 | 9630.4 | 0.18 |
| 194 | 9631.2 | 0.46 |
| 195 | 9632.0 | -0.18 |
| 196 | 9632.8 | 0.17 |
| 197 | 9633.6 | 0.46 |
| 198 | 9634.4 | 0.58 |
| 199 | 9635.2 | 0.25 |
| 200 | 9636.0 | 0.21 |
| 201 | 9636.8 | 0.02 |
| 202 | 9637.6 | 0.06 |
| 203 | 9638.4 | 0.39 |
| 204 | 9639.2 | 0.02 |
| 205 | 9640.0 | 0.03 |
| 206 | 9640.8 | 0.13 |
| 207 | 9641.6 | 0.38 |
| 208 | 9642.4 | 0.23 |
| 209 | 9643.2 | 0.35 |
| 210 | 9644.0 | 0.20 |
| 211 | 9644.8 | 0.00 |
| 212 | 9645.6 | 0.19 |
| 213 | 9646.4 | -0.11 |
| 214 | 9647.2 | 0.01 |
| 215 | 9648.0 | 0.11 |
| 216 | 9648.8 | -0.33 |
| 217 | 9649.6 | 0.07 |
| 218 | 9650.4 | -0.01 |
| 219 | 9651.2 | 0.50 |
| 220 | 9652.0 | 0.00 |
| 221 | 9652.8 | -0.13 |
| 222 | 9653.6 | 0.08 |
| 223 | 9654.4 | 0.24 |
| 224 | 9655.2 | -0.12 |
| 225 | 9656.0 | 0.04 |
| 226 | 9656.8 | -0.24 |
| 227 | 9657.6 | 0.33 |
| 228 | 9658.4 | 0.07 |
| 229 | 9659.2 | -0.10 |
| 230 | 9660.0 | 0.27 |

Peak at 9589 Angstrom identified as [O III]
